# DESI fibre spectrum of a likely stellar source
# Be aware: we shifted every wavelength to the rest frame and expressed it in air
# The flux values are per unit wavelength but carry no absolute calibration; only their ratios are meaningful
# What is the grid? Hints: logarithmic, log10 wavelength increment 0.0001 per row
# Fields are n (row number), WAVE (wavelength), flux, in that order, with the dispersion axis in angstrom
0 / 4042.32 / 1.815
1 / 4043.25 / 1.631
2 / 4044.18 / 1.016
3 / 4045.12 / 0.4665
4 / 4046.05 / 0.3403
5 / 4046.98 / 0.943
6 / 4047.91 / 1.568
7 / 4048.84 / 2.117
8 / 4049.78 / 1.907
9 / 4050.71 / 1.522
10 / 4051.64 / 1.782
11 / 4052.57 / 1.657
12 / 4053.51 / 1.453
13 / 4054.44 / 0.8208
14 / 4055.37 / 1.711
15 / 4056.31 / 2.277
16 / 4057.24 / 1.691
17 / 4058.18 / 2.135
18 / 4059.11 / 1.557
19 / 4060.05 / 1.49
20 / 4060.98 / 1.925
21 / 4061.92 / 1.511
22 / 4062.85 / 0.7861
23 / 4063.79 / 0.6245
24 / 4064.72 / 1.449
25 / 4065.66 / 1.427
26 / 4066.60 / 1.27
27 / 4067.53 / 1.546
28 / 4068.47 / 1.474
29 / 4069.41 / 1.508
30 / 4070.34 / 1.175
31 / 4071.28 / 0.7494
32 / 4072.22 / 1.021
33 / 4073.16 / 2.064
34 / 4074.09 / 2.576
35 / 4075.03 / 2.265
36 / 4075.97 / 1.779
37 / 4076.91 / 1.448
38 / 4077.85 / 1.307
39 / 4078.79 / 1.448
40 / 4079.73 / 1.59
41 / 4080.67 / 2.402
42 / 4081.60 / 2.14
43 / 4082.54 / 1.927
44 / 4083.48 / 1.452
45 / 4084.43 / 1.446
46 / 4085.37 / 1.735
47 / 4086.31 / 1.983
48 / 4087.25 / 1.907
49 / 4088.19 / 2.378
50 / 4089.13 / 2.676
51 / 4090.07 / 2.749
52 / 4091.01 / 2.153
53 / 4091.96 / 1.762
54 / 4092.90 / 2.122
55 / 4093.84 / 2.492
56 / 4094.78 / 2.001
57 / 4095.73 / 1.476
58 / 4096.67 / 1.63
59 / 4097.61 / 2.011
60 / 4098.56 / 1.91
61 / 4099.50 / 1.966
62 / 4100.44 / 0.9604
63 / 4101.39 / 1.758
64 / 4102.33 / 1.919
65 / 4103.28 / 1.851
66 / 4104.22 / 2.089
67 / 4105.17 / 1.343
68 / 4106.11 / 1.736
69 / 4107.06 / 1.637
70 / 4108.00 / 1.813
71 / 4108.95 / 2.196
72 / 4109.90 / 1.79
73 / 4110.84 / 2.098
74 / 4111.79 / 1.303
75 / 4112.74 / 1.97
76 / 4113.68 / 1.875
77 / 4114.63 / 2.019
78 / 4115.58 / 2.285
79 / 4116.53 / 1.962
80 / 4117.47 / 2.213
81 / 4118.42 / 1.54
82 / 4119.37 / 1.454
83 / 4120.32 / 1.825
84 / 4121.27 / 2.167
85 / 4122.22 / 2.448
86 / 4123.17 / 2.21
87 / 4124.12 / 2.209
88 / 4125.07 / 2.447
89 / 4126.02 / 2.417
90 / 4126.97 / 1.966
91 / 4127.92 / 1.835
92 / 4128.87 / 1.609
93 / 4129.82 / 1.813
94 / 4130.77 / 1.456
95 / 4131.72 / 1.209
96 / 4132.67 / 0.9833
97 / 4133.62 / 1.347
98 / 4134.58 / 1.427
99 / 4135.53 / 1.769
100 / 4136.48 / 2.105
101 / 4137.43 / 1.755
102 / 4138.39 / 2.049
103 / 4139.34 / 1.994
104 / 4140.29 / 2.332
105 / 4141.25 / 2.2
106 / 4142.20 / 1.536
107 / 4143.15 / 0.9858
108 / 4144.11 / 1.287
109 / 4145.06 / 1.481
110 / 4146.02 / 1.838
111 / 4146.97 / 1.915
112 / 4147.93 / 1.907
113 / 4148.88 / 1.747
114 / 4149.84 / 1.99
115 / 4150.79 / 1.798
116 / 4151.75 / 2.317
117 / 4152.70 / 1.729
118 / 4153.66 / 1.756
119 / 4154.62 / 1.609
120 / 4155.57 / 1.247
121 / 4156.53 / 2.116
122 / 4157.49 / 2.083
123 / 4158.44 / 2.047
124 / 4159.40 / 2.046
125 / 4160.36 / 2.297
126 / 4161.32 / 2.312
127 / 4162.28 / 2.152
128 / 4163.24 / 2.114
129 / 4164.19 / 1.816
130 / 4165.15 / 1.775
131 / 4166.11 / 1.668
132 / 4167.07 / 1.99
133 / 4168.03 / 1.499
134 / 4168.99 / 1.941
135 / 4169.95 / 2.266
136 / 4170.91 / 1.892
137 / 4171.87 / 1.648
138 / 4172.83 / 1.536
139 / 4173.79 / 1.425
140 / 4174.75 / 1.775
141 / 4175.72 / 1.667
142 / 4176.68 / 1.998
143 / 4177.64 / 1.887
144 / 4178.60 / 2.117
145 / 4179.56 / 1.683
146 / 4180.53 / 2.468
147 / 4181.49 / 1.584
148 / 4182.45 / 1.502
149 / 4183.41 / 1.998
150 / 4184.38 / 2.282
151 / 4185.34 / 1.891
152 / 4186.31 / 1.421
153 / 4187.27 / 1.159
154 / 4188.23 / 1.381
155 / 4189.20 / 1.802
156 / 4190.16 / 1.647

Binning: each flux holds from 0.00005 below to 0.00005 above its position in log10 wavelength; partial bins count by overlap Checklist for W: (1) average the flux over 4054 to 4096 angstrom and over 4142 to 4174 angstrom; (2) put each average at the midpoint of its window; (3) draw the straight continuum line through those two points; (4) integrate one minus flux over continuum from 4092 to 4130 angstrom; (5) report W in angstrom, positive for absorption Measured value -3.1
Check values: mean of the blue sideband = 1.72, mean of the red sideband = 1.82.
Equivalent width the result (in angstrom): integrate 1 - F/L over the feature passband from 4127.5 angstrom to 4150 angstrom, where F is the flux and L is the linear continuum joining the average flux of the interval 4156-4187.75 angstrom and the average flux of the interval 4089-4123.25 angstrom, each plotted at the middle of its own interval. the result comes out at 2.5 angstrom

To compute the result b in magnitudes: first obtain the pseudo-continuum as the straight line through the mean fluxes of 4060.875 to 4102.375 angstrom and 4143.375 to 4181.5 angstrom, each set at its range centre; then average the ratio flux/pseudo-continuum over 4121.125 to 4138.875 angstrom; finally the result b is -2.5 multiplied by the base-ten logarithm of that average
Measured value -0.03 mag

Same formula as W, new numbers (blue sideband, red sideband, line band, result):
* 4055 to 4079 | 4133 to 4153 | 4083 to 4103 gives -3.70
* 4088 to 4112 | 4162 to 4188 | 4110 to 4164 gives -0.03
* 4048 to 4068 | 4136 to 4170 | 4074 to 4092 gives -3.37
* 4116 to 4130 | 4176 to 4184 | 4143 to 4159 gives 1.51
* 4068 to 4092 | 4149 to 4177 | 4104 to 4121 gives -0.03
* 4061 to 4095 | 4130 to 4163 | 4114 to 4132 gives -1.91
